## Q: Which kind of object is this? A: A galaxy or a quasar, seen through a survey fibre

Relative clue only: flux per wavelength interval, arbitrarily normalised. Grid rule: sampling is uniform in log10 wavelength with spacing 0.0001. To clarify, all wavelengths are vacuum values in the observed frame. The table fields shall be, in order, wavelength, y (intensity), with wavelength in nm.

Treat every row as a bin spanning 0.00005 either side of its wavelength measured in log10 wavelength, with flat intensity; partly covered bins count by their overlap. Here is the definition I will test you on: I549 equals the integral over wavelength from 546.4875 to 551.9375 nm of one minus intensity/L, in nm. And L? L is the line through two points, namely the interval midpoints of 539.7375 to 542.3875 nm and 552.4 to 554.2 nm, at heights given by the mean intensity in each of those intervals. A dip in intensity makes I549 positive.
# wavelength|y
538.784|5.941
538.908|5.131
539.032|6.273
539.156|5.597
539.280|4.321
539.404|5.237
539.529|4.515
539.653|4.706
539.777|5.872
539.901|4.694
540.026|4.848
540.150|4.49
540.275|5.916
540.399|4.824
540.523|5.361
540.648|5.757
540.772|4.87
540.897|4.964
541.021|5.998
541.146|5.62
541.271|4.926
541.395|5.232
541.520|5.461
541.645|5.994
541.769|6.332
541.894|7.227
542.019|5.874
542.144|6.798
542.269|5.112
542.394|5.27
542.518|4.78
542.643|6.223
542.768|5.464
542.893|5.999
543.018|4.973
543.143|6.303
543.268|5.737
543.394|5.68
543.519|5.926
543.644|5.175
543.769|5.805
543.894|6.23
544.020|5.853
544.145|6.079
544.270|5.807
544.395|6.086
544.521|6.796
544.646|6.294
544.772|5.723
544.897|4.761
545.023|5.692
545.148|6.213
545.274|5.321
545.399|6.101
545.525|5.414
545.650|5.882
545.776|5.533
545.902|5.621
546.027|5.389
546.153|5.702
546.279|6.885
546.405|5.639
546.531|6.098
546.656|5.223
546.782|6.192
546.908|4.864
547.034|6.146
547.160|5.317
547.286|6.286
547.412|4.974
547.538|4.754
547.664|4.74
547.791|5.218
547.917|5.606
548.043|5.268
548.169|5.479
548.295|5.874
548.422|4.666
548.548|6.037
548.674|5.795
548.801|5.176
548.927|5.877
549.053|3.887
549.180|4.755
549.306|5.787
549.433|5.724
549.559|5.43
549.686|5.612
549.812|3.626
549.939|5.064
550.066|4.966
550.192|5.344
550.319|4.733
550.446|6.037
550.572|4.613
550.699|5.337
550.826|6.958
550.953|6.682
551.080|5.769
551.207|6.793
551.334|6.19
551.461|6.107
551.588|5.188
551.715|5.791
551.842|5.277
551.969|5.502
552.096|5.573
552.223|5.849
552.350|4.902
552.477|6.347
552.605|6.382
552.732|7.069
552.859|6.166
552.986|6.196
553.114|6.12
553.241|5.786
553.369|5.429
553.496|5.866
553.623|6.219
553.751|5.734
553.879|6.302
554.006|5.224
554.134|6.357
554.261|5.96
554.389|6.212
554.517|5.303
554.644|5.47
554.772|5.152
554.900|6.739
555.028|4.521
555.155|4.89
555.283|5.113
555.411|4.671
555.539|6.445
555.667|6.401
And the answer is 0.39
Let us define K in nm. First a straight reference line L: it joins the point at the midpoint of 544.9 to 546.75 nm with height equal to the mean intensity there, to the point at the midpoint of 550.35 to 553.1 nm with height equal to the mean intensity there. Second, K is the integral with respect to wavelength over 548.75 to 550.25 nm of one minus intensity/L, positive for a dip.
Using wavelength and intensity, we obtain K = 0.19 nm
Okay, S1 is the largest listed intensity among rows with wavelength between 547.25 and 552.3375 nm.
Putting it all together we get 6.958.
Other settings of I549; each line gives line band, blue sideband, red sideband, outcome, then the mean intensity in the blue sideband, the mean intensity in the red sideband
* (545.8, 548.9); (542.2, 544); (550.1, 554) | 0.11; 5.63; 5.86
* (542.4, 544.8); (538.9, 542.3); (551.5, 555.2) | -0.13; 5.43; 5.78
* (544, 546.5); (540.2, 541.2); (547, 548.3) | -0.21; 5.4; 5.39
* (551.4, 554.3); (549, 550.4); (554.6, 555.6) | -0.37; 5.01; 5.37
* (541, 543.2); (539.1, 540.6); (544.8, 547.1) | -0.19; 5.04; 5.71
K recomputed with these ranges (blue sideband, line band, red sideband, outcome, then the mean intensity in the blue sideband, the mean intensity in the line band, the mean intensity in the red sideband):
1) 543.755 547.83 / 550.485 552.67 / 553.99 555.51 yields -0.10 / 5.72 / 5.84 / 5.5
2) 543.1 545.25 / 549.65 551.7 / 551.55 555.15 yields 0.09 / 5.88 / 5.57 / 5.8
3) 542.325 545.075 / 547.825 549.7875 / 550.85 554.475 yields 0.17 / 5.76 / 5.36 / 5.97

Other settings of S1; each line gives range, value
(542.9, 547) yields 6.885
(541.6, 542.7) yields 7.227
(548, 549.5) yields 6.037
